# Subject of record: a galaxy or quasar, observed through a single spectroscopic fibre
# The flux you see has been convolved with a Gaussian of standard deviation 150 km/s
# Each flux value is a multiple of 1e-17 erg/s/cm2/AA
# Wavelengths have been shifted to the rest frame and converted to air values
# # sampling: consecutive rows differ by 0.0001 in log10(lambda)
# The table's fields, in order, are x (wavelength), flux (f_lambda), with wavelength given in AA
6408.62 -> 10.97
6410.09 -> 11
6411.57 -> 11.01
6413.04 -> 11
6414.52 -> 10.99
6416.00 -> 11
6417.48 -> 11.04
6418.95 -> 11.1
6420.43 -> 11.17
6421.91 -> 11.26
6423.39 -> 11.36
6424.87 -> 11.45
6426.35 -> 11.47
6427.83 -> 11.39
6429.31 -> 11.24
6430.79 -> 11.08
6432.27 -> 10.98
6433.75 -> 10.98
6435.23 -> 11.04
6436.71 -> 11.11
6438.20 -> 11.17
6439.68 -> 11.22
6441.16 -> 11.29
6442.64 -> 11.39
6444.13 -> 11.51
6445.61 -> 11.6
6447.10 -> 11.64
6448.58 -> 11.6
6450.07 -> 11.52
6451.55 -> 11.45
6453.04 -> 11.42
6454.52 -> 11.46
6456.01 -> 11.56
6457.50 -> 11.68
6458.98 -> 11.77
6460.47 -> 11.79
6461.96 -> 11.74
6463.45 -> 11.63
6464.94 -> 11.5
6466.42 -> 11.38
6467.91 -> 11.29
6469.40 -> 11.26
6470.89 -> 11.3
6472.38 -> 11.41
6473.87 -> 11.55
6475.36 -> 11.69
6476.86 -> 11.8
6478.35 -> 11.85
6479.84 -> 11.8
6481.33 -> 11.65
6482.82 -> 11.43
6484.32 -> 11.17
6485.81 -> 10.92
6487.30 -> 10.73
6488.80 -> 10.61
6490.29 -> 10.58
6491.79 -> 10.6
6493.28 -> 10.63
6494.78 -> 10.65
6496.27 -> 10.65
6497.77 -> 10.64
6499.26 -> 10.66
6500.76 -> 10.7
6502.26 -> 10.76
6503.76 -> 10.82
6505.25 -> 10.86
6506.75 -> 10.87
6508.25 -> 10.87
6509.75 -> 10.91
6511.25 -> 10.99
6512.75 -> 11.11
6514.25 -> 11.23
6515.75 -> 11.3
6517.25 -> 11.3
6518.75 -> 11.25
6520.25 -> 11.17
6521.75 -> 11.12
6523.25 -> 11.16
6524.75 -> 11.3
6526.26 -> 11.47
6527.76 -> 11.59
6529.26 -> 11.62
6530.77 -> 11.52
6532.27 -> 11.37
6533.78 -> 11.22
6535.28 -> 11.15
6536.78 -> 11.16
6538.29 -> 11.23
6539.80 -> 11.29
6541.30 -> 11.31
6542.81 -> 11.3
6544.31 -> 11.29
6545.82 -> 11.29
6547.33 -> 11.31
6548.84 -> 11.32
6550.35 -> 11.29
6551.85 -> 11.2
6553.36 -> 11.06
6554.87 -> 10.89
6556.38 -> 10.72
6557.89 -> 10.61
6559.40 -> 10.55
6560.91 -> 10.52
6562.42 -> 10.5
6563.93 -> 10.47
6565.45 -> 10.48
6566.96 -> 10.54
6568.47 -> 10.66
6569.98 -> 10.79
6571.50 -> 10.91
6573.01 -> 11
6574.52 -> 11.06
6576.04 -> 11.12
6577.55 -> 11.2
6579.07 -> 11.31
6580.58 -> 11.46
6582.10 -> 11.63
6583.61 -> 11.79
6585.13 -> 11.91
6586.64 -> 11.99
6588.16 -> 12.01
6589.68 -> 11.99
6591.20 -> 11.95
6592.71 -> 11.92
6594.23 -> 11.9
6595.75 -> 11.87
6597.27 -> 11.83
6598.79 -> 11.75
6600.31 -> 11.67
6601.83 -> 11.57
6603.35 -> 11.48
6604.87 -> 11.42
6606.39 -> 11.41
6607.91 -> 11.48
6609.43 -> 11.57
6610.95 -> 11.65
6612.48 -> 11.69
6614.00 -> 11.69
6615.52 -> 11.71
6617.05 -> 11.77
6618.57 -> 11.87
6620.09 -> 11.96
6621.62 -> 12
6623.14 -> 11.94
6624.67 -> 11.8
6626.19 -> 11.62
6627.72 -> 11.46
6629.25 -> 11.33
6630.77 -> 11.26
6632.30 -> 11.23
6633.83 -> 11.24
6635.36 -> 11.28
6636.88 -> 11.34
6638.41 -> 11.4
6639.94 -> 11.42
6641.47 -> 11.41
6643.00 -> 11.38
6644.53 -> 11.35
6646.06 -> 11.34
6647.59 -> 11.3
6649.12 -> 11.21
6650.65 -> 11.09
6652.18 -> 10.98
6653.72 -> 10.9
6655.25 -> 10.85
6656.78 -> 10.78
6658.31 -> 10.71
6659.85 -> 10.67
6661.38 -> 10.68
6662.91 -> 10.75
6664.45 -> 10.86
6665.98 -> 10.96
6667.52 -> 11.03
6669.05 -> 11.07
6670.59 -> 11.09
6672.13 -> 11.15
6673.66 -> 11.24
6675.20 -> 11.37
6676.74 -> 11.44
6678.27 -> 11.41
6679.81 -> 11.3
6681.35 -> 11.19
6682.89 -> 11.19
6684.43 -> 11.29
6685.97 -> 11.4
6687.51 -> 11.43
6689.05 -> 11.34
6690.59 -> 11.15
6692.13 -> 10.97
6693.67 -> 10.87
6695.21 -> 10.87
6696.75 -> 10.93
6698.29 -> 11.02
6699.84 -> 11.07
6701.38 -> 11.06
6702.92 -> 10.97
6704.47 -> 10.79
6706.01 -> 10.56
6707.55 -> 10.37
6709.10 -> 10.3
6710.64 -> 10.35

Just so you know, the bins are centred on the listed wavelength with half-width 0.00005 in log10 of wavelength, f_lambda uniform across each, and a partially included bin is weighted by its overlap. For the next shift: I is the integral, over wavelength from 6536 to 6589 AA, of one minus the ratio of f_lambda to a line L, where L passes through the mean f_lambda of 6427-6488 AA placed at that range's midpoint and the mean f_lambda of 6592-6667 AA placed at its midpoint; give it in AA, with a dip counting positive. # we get 1.3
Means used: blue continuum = 11.4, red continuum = 11.4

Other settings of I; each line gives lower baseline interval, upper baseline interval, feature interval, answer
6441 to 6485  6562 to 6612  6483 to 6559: 2.8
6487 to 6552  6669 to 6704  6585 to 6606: -1.3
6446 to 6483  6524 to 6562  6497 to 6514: 0.8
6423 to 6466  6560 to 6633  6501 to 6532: 0.8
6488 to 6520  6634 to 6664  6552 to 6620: -2.2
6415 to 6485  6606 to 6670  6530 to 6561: 0.6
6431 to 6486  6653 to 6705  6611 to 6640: -1.1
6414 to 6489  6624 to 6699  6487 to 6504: 1.0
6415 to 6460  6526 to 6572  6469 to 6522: 0.5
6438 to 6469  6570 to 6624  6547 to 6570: 1.6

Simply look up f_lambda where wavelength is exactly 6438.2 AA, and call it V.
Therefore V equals 11.17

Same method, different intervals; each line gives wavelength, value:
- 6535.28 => 11.15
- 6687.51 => 11.43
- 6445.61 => 11.6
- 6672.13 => 11.15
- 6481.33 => 11.65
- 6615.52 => 11.71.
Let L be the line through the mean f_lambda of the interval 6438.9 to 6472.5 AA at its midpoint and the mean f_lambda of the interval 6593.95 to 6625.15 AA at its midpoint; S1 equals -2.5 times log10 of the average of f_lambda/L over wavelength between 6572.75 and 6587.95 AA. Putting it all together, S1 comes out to 0.018 mag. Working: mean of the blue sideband 11.5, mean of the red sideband 11.7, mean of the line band 11.5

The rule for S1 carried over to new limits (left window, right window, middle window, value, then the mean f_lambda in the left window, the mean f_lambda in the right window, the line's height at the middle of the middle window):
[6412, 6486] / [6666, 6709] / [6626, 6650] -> -0.02 mag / 11.4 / 11.1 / 11.1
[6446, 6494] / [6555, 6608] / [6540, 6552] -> 0.00 mag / 11.4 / 11.3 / 11.3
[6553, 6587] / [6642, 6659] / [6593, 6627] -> -0.06 mag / 11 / 11.1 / 11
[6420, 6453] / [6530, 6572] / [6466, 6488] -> -0.02 mag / 11.3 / 11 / 11.2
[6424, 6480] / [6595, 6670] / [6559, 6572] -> 0.08 mag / 11.4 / 11.4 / 11.4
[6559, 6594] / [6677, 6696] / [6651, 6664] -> 0.04 mag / 11.2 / 11.2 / 11.2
